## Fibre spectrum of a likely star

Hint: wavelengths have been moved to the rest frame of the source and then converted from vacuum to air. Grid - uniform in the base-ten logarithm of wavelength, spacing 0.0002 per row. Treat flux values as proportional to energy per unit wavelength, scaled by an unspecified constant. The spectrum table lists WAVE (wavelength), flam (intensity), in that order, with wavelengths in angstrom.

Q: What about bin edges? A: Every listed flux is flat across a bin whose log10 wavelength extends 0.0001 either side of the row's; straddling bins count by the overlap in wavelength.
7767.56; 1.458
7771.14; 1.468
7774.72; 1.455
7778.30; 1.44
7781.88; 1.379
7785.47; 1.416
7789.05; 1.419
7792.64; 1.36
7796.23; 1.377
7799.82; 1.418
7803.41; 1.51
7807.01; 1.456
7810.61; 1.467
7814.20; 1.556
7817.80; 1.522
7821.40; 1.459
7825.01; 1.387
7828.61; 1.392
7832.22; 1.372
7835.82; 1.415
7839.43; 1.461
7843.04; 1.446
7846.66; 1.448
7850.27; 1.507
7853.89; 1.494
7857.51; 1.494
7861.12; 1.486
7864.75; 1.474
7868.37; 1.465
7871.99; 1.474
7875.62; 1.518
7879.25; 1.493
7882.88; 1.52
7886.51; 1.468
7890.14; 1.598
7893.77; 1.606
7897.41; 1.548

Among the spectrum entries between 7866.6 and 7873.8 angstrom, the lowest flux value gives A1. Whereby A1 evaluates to 1.465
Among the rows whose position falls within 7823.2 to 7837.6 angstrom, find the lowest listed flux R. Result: 1.372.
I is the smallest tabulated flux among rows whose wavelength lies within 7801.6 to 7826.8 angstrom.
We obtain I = 1.387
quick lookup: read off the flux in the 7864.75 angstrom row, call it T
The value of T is 1.474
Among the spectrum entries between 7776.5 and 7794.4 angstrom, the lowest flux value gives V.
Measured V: 1.36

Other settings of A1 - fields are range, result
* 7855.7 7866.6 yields 1.474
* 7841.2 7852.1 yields 1.446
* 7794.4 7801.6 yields 1.377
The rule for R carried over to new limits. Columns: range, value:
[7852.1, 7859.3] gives 1.494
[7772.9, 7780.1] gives 1.44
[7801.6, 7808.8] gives 1.456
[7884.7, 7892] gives 1.468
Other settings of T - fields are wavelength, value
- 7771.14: 1.468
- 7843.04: 1.446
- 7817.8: 1.522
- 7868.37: 1.465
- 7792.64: 1.36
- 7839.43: 1.461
